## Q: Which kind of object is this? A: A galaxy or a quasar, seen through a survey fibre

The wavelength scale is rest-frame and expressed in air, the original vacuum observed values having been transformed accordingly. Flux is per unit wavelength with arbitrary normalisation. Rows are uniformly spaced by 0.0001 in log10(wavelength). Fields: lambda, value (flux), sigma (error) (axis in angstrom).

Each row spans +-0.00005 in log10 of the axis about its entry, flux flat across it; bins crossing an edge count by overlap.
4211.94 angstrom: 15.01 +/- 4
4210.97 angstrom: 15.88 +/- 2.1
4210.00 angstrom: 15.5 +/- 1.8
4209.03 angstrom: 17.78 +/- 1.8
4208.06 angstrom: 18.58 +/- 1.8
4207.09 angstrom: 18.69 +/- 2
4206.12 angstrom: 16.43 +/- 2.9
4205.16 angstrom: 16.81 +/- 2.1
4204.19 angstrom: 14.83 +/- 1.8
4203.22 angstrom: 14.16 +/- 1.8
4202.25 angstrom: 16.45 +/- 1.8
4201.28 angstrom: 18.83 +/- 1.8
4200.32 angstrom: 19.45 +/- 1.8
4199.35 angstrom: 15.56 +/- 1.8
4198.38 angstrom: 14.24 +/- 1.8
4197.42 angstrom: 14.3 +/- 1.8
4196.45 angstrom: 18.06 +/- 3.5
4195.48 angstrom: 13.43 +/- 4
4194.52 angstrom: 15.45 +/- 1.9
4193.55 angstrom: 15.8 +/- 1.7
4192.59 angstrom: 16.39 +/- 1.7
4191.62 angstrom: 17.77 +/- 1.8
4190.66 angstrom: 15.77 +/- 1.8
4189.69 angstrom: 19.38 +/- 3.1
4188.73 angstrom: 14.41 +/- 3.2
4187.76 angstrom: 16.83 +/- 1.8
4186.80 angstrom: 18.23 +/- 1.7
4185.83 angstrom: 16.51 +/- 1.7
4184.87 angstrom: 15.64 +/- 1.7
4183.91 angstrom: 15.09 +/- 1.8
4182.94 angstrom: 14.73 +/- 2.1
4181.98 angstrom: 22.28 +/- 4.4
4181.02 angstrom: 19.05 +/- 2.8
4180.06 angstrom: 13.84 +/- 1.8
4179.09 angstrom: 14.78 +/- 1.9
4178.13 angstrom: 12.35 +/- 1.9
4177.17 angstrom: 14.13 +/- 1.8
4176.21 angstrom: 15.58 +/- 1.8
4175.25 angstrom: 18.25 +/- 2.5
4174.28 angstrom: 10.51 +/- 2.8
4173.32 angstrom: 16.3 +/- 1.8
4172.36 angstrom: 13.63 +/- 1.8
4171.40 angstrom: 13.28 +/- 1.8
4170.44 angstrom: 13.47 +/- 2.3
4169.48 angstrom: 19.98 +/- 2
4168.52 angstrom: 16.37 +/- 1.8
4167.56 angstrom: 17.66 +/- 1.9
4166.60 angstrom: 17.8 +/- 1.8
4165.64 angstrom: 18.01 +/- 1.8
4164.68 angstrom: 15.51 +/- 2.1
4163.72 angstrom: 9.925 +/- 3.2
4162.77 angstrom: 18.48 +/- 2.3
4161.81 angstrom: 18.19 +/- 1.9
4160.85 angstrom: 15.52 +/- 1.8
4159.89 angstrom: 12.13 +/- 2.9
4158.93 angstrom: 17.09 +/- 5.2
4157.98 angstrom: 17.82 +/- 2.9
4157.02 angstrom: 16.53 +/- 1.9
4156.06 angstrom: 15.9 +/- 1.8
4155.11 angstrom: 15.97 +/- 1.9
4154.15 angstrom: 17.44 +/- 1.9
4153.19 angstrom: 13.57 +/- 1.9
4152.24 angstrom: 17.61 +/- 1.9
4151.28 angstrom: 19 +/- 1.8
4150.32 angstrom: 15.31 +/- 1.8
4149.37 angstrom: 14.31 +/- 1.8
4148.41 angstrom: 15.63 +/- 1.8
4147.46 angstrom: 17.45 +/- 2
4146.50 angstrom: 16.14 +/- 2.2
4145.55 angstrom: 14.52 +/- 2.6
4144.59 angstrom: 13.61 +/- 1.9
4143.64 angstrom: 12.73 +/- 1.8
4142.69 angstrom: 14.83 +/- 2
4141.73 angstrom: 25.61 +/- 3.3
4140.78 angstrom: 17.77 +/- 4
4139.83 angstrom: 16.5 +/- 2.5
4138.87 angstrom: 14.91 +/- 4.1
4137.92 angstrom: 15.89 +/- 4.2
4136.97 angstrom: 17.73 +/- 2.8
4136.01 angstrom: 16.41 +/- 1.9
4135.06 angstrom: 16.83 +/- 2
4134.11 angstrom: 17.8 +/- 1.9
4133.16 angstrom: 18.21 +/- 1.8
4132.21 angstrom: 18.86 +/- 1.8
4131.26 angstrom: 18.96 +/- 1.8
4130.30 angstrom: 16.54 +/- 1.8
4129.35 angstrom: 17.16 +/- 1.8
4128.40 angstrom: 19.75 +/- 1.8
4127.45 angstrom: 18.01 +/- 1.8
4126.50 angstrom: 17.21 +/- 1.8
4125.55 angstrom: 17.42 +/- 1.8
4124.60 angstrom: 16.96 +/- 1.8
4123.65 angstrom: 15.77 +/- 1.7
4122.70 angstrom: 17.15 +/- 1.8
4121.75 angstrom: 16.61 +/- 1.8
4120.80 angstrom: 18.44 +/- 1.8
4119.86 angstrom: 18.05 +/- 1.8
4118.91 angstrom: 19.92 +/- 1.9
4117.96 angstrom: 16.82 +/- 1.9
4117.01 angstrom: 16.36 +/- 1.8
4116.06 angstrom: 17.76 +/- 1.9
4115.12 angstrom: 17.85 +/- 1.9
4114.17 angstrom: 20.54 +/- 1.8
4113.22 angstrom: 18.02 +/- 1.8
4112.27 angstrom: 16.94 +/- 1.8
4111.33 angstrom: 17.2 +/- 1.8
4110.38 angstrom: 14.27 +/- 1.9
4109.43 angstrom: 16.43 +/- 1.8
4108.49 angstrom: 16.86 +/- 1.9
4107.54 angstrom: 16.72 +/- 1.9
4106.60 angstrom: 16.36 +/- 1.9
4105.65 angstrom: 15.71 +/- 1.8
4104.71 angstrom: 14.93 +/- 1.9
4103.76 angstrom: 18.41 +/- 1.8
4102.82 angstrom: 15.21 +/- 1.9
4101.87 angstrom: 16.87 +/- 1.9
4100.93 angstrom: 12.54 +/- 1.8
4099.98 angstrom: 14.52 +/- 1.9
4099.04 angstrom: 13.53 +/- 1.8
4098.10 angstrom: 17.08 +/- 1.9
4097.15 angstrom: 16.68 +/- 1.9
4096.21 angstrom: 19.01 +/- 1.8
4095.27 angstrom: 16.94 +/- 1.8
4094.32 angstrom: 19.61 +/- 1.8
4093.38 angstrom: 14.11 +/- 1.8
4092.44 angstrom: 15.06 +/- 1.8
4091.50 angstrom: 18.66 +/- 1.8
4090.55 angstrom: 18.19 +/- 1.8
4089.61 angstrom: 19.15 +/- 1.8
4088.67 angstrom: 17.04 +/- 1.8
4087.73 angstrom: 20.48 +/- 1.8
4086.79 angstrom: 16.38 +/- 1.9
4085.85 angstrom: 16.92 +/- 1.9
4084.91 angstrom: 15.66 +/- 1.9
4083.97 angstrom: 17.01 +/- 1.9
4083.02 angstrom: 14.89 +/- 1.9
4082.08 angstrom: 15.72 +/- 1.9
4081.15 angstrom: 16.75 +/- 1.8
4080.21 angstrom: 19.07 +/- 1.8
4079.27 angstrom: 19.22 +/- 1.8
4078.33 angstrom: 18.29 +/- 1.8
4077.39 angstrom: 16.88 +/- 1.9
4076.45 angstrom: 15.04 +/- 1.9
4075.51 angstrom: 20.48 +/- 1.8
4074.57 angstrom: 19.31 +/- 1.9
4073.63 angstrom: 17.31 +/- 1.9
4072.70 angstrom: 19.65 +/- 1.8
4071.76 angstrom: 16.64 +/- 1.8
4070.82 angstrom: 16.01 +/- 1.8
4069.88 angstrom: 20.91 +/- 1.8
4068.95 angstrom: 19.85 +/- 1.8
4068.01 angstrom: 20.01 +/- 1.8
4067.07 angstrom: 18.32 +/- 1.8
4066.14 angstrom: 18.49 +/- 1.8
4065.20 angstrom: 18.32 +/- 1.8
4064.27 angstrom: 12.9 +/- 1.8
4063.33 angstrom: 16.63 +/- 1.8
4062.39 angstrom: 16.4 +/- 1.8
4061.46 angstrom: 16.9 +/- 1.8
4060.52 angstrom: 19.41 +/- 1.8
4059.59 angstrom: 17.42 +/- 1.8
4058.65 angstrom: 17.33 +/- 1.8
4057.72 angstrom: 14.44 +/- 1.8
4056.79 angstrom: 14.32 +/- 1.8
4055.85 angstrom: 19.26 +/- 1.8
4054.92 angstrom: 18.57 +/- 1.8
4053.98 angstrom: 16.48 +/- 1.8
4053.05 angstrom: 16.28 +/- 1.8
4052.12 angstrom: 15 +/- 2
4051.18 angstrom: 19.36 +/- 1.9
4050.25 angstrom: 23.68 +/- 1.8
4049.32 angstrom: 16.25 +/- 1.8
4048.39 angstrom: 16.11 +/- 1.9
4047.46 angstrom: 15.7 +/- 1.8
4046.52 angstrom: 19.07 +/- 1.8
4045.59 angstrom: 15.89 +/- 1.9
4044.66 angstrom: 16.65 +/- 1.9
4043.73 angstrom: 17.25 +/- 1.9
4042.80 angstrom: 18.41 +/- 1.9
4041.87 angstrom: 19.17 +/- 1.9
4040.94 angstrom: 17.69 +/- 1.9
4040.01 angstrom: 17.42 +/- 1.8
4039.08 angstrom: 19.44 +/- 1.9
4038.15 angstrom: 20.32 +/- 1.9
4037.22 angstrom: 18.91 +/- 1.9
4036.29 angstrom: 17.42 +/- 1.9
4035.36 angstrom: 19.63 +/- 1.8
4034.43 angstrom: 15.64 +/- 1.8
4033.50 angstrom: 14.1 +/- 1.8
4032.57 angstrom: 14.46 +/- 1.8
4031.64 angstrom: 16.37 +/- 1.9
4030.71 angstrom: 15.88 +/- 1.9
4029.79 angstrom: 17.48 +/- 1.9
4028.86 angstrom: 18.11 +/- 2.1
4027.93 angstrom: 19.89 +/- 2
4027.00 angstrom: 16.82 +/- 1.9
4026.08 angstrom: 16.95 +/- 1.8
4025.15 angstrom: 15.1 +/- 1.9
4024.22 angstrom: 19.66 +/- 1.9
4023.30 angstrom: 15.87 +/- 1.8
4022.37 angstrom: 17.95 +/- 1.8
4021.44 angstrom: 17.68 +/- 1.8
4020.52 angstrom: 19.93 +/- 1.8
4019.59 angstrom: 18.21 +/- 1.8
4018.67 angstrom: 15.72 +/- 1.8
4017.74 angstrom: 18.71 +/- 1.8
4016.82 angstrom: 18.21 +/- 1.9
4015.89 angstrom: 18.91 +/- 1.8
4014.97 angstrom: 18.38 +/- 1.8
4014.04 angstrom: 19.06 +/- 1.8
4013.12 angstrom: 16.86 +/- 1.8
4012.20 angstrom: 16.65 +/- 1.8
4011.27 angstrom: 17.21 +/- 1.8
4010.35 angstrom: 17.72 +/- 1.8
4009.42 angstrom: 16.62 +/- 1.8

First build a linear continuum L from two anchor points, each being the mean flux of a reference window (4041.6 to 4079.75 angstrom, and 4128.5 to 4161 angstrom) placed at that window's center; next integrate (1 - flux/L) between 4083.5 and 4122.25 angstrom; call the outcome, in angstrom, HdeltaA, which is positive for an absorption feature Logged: 0.4 angstrom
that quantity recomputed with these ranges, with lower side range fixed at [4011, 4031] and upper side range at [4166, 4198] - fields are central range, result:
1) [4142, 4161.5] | 0.6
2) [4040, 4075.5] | -0.7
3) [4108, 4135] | -1.5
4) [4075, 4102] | 0.0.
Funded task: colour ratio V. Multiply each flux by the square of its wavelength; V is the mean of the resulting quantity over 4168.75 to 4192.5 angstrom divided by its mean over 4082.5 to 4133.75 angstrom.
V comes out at 0.97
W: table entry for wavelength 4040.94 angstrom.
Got 17.69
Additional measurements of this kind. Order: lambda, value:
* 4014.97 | 18.38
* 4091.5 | 18.66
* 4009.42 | 16.62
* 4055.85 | 19.26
